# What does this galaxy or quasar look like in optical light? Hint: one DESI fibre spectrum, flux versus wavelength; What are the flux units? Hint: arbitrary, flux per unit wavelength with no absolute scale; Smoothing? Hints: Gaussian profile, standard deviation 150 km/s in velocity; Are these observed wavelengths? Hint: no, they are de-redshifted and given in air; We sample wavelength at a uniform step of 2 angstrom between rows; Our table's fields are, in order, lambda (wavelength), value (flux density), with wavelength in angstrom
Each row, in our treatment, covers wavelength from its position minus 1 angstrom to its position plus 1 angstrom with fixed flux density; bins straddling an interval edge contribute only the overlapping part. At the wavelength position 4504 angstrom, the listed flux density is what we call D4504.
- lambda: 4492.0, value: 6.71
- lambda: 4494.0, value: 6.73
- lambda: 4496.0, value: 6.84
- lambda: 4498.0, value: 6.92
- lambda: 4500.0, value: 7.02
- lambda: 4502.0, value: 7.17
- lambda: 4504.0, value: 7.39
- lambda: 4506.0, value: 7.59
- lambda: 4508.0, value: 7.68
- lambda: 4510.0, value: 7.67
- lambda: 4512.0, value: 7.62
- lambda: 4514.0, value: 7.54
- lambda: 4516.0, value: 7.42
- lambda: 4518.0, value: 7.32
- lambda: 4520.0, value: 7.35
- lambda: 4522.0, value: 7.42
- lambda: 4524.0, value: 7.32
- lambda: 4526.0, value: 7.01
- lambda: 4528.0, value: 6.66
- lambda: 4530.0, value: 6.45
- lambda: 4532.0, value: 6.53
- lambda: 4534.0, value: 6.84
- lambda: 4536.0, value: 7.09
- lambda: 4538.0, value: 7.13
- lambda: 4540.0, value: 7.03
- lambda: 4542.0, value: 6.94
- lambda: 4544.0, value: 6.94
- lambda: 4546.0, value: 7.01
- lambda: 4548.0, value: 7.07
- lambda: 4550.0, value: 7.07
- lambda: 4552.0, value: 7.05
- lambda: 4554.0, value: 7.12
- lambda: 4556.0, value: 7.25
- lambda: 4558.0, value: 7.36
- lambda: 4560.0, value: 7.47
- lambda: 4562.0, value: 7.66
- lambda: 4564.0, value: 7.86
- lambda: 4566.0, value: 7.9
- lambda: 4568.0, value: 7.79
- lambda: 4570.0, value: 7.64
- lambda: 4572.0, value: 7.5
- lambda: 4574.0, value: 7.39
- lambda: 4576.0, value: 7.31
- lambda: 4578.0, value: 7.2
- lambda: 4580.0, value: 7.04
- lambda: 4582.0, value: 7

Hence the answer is 7.39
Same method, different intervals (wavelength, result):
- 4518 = 7.32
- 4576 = 7.31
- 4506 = 7.59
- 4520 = 7.35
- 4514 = 7.54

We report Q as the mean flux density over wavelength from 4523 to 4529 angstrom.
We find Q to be 7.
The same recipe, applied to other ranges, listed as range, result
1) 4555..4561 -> 7.36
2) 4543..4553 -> 7.03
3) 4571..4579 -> 7.35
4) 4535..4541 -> 7.08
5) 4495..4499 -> 6.88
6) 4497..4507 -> 7.22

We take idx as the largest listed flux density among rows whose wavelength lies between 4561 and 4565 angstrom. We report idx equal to 7.86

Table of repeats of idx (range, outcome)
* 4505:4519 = 7.68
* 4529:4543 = 7.13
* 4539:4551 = 7.07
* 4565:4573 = 7.9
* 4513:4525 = 7.54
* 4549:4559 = 7.36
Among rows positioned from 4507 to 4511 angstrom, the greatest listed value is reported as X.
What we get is 7.68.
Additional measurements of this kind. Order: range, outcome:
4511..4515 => 7.62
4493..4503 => 7.17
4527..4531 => 6.66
